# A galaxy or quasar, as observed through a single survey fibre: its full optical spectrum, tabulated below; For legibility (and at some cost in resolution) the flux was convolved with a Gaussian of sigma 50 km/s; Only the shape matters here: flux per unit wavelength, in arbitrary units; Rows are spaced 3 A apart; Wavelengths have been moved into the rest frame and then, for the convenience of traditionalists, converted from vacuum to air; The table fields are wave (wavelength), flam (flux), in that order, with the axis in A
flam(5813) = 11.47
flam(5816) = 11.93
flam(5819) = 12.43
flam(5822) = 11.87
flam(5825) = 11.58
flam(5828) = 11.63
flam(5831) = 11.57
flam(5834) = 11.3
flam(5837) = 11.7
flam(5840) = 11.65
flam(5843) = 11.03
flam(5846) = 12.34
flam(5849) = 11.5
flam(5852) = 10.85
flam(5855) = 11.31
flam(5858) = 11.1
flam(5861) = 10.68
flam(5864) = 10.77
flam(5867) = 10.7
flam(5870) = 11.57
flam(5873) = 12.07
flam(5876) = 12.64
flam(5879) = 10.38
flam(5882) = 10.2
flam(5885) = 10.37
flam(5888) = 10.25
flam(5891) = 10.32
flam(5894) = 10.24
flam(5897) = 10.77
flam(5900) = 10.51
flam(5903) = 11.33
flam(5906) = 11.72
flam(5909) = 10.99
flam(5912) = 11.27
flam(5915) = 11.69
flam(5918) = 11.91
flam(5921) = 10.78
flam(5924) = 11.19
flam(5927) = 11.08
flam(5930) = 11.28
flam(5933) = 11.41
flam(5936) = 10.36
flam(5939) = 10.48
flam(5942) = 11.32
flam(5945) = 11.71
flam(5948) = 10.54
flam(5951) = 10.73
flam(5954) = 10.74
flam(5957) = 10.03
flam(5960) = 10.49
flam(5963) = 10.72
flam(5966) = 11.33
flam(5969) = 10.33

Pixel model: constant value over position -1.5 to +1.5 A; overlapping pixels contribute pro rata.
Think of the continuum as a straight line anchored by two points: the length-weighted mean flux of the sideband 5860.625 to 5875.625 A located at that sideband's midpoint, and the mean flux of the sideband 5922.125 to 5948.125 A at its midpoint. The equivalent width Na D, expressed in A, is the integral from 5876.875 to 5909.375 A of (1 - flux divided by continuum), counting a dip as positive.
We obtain 1.6 A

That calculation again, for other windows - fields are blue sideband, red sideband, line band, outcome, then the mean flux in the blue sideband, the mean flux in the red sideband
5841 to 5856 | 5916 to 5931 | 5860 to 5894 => 1.4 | 11.4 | 11.3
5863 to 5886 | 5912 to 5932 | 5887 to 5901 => 1.0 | 11.1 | 11.3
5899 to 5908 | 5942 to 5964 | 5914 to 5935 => -0.5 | 11.2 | 10.8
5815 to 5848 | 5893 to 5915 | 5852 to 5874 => 0.6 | 11.7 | 11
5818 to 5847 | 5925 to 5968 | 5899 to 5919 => -0.4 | 11.7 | 10.9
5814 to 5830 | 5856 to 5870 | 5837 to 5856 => -0.3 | 11.9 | 10.9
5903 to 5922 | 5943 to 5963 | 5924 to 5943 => 0.1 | 11.4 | 10.7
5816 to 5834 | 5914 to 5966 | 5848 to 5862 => 0.6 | 11.8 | 11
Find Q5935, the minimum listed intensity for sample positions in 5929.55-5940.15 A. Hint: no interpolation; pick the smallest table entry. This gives 10.36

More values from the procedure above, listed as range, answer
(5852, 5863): 10.68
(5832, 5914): 10.2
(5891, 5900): 10.24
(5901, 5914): 10.99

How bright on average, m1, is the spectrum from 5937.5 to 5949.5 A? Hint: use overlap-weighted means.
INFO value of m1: 11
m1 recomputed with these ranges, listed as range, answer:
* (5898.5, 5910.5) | 11.1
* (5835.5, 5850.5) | 11.6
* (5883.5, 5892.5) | 10.3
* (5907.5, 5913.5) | 11.1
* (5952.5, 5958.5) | 10.4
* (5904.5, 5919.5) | 11.5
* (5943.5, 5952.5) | 11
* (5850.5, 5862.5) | 11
